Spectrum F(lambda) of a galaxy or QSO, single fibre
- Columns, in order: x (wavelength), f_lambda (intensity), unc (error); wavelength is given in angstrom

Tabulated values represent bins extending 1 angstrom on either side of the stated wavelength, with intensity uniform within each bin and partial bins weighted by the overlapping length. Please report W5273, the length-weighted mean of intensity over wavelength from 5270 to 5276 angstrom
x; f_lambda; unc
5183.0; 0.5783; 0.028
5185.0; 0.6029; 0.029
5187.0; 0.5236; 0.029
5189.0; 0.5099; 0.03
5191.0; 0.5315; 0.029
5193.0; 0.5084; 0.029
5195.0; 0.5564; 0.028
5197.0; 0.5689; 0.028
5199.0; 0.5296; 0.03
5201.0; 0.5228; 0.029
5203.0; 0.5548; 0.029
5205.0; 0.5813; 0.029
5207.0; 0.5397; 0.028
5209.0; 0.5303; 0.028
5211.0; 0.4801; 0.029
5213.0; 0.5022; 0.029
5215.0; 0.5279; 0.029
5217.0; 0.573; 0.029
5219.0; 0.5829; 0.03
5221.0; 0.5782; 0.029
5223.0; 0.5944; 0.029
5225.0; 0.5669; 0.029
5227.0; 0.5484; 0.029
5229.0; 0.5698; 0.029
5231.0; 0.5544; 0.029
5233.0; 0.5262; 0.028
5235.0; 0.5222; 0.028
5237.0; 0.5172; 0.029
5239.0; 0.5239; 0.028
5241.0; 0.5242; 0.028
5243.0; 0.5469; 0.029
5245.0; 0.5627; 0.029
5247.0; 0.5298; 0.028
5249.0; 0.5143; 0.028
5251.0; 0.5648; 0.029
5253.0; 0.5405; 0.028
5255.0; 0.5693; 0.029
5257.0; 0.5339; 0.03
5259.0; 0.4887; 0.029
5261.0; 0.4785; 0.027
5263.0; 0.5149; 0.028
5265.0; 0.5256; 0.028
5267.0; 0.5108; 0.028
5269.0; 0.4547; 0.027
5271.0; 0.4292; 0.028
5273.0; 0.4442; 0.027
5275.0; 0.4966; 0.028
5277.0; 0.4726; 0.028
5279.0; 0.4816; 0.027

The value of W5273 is 0.457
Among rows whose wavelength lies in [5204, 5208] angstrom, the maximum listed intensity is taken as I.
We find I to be 0.5813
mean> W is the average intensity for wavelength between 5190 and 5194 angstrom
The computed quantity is 0.52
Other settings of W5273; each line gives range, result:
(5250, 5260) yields 0.539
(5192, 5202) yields 0.537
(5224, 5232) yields 0.56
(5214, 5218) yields 0.55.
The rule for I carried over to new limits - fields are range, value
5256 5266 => 0.5339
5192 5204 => 0.5689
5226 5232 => 0.5698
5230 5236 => 0.5544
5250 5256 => 0.5693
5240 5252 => 0.5648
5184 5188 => 0.6029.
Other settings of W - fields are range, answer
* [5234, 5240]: 0.521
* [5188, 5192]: 0.521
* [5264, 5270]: 0.497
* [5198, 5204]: 0.536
